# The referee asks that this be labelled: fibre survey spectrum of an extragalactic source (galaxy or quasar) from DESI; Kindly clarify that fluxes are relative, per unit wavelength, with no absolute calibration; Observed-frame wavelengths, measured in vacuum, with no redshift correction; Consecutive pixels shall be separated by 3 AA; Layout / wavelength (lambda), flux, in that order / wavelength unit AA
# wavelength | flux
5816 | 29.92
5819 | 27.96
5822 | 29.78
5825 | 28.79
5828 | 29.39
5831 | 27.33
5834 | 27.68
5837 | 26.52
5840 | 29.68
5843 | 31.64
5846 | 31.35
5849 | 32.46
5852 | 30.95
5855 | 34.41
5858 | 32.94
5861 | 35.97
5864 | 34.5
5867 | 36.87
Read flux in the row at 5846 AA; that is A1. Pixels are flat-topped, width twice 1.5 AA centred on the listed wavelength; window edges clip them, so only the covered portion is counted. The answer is 31.35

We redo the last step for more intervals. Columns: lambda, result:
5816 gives 29.92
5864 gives 34.5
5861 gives 35.97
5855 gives 34.41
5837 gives 26.52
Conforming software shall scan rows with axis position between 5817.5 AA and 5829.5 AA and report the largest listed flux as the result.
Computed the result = 29.78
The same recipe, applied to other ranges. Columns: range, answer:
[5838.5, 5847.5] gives 31.64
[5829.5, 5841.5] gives 29.68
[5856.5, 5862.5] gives 35.97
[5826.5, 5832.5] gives 29.39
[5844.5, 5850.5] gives 32.46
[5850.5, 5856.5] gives 34.41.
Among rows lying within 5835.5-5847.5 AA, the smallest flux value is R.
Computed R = 26.52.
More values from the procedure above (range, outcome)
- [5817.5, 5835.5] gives 27.33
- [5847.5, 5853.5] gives 30.95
